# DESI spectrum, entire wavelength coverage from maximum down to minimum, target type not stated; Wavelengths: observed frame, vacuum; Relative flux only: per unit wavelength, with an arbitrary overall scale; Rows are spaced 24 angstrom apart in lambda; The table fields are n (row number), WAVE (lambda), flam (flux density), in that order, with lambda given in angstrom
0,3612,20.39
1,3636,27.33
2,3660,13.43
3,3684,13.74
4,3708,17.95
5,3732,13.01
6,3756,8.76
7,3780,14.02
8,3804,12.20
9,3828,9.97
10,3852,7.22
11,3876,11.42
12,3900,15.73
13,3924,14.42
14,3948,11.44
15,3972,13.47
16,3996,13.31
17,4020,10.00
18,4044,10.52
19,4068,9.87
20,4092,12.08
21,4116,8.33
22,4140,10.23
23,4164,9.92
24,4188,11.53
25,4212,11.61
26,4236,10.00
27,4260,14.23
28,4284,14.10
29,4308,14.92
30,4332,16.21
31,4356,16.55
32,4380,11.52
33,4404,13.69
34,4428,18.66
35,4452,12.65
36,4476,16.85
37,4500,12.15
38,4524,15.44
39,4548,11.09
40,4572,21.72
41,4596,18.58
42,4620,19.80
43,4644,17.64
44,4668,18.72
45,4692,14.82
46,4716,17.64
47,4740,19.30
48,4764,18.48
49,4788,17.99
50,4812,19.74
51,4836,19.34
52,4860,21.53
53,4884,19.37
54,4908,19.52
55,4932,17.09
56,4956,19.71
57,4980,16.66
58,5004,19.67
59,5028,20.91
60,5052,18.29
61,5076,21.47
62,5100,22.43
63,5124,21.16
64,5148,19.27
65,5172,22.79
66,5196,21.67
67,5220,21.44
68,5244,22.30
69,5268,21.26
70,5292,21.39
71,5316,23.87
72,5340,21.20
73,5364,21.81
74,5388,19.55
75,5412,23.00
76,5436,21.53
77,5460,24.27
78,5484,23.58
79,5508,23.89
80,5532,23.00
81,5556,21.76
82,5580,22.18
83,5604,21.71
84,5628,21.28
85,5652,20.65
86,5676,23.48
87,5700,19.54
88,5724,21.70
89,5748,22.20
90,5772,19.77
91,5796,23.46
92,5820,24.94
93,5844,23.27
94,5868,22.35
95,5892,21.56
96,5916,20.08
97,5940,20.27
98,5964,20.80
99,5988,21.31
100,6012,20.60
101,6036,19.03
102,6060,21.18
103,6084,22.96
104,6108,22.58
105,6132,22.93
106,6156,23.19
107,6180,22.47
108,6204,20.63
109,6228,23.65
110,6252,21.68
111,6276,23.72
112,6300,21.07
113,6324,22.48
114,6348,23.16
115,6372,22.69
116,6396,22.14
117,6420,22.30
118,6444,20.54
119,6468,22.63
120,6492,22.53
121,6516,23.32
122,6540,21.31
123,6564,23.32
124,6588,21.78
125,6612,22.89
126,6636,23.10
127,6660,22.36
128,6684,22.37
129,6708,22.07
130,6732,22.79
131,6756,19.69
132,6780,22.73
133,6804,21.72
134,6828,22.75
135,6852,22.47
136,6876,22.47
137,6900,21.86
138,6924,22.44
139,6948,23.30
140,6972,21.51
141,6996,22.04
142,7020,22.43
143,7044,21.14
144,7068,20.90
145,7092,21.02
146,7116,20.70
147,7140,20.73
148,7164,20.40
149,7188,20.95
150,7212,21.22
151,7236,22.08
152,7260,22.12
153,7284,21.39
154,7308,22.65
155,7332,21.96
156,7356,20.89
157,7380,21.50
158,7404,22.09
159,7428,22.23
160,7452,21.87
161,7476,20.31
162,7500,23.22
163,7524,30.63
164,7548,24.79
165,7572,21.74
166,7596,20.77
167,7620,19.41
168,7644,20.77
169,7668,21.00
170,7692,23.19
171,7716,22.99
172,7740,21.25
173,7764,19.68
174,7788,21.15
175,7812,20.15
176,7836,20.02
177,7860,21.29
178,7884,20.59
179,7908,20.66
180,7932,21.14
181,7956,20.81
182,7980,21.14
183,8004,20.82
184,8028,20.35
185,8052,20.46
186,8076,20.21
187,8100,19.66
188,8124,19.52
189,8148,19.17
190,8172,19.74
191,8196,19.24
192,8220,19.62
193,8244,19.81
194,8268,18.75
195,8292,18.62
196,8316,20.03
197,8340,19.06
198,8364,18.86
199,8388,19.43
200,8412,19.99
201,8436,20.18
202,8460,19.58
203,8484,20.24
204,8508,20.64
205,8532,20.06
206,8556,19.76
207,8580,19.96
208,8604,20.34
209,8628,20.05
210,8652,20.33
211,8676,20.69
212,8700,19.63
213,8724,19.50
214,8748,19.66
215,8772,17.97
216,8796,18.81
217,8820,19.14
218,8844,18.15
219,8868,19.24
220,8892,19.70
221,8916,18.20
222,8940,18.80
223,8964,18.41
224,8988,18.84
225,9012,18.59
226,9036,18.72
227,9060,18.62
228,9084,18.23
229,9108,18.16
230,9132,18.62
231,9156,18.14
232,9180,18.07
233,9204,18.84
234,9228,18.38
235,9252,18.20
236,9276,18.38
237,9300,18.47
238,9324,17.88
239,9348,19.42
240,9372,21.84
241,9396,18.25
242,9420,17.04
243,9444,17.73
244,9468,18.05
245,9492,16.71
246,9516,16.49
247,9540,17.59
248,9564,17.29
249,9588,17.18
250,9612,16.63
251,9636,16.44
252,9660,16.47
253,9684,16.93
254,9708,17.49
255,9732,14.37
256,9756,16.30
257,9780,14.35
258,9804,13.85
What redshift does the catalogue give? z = 0.146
